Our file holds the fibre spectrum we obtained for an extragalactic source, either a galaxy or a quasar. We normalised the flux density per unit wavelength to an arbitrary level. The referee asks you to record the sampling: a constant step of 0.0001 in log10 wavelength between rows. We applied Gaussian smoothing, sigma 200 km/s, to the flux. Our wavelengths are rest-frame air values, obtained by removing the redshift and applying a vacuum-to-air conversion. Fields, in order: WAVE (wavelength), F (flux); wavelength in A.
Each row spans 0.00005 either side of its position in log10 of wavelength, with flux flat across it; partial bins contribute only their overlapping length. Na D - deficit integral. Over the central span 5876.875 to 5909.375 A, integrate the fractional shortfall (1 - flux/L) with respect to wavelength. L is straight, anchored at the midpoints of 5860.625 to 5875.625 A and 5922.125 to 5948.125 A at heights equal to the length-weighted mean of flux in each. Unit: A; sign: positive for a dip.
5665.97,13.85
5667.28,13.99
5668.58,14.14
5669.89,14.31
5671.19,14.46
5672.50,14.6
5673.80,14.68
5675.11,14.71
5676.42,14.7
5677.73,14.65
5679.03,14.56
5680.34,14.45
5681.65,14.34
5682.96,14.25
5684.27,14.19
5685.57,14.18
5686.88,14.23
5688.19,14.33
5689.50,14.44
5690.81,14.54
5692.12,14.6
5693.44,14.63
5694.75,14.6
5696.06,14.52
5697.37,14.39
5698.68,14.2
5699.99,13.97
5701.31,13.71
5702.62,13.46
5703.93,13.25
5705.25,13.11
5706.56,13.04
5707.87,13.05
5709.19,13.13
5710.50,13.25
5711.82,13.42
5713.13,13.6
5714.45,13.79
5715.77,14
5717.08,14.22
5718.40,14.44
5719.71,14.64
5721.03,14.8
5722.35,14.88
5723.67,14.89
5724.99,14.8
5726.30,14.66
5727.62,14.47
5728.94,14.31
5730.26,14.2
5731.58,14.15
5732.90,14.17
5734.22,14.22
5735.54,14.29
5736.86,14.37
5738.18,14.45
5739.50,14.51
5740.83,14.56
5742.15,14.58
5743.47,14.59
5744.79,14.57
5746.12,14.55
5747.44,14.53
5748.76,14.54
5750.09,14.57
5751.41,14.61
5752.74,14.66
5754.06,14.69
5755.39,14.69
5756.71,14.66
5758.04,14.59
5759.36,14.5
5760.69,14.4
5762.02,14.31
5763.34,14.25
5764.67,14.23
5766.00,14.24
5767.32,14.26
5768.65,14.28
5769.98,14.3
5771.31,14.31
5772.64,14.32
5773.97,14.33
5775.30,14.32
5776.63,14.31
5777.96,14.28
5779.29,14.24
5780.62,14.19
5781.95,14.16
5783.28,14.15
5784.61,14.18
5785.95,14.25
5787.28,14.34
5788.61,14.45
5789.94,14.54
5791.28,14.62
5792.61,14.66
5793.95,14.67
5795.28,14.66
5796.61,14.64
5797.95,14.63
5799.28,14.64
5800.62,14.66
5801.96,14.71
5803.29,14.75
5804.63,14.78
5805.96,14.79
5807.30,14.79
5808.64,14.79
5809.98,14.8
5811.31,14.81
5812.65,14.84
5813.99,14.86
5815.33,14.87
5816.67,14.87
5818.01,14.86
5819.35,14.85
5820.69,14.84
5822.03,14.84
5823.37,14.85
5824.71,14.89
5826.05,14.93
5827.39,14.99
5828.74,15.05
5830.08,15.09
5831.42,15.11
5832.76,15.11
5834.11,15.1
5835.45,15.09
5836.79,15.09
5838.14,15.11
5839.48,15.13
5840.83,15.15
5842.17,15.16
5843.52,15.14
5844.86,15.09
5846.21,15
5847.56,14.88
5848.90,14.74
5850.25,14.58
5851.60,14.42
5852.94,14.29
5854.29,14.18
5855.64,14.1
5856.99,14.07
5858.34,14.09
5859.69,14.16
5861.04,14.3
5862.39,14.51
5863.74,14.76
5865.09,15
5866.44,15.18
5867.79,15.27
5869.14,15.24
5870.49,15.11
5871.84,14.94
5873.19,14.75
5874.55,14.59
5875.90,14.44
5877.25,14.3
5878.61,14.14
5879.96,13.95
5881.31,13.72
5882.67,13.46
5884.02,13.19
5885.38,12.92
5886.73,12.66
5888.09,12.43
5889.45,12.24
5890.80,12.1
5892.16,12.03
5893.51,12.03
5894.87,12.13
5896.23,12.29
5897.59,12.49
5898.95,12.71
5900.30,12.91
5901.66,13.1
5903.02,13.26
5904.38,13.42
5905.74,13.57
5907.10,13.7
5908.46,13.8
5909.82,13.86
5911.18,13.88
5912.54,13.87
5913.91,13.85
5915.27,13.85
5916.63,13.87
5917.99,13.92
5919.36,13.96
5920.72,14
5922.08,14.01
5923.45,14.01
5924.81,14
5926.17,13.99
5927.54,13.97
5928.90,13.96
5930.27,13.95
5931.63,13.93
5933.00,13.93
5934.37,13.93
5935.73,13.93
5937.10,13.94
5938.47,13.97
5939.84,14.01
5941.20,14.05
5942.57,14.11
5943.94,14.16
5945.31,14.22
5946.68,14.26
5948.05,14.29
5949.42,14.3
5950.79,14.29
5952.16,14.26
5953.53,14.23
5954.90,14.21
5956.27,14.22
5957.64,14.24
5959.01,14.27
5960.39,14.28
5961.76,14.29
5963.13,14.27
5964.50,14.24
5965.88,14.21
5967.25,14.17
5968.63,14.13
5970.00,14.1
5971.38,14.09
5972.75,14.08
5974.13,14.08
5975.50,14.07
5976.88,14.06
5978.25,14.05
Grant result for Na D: 3.4 A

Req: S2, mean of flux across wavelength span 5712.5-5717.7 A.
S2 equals 13.9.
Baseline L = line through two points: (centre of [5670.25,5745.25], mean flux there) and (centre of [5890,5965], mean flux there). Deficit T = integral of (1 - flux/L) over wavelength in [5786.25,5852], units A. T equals -4.0 A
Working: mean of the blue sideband 14.2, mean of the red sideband 13.8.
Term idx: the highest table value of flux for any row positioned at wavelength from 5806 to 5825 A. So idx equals 14.89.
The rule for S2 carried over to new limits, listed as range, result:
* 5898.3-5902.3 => 12.9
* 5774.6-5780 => 14.3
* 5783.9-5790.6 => 14.4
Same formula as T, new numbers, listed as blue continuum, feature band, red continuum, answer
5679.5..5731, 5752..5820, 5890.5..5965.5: -2.6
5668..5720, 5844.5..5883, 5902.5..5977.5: -1.3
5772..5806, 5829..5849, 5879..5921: -1.7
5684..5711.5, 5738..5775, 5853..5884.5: -1.0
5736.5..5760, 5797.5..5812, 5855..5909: -0.6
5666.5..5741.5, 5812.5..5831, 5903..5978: -1.0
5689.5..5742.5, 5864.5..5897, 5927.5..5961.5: 1.1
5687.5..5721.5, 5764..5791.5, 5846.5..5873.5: 0.0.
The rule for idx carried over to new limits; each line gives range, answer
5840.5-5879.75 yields 15.27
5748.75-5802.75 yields 14.71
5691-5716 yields 14.63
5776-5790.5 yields 14.54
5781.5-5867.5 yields 15.18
